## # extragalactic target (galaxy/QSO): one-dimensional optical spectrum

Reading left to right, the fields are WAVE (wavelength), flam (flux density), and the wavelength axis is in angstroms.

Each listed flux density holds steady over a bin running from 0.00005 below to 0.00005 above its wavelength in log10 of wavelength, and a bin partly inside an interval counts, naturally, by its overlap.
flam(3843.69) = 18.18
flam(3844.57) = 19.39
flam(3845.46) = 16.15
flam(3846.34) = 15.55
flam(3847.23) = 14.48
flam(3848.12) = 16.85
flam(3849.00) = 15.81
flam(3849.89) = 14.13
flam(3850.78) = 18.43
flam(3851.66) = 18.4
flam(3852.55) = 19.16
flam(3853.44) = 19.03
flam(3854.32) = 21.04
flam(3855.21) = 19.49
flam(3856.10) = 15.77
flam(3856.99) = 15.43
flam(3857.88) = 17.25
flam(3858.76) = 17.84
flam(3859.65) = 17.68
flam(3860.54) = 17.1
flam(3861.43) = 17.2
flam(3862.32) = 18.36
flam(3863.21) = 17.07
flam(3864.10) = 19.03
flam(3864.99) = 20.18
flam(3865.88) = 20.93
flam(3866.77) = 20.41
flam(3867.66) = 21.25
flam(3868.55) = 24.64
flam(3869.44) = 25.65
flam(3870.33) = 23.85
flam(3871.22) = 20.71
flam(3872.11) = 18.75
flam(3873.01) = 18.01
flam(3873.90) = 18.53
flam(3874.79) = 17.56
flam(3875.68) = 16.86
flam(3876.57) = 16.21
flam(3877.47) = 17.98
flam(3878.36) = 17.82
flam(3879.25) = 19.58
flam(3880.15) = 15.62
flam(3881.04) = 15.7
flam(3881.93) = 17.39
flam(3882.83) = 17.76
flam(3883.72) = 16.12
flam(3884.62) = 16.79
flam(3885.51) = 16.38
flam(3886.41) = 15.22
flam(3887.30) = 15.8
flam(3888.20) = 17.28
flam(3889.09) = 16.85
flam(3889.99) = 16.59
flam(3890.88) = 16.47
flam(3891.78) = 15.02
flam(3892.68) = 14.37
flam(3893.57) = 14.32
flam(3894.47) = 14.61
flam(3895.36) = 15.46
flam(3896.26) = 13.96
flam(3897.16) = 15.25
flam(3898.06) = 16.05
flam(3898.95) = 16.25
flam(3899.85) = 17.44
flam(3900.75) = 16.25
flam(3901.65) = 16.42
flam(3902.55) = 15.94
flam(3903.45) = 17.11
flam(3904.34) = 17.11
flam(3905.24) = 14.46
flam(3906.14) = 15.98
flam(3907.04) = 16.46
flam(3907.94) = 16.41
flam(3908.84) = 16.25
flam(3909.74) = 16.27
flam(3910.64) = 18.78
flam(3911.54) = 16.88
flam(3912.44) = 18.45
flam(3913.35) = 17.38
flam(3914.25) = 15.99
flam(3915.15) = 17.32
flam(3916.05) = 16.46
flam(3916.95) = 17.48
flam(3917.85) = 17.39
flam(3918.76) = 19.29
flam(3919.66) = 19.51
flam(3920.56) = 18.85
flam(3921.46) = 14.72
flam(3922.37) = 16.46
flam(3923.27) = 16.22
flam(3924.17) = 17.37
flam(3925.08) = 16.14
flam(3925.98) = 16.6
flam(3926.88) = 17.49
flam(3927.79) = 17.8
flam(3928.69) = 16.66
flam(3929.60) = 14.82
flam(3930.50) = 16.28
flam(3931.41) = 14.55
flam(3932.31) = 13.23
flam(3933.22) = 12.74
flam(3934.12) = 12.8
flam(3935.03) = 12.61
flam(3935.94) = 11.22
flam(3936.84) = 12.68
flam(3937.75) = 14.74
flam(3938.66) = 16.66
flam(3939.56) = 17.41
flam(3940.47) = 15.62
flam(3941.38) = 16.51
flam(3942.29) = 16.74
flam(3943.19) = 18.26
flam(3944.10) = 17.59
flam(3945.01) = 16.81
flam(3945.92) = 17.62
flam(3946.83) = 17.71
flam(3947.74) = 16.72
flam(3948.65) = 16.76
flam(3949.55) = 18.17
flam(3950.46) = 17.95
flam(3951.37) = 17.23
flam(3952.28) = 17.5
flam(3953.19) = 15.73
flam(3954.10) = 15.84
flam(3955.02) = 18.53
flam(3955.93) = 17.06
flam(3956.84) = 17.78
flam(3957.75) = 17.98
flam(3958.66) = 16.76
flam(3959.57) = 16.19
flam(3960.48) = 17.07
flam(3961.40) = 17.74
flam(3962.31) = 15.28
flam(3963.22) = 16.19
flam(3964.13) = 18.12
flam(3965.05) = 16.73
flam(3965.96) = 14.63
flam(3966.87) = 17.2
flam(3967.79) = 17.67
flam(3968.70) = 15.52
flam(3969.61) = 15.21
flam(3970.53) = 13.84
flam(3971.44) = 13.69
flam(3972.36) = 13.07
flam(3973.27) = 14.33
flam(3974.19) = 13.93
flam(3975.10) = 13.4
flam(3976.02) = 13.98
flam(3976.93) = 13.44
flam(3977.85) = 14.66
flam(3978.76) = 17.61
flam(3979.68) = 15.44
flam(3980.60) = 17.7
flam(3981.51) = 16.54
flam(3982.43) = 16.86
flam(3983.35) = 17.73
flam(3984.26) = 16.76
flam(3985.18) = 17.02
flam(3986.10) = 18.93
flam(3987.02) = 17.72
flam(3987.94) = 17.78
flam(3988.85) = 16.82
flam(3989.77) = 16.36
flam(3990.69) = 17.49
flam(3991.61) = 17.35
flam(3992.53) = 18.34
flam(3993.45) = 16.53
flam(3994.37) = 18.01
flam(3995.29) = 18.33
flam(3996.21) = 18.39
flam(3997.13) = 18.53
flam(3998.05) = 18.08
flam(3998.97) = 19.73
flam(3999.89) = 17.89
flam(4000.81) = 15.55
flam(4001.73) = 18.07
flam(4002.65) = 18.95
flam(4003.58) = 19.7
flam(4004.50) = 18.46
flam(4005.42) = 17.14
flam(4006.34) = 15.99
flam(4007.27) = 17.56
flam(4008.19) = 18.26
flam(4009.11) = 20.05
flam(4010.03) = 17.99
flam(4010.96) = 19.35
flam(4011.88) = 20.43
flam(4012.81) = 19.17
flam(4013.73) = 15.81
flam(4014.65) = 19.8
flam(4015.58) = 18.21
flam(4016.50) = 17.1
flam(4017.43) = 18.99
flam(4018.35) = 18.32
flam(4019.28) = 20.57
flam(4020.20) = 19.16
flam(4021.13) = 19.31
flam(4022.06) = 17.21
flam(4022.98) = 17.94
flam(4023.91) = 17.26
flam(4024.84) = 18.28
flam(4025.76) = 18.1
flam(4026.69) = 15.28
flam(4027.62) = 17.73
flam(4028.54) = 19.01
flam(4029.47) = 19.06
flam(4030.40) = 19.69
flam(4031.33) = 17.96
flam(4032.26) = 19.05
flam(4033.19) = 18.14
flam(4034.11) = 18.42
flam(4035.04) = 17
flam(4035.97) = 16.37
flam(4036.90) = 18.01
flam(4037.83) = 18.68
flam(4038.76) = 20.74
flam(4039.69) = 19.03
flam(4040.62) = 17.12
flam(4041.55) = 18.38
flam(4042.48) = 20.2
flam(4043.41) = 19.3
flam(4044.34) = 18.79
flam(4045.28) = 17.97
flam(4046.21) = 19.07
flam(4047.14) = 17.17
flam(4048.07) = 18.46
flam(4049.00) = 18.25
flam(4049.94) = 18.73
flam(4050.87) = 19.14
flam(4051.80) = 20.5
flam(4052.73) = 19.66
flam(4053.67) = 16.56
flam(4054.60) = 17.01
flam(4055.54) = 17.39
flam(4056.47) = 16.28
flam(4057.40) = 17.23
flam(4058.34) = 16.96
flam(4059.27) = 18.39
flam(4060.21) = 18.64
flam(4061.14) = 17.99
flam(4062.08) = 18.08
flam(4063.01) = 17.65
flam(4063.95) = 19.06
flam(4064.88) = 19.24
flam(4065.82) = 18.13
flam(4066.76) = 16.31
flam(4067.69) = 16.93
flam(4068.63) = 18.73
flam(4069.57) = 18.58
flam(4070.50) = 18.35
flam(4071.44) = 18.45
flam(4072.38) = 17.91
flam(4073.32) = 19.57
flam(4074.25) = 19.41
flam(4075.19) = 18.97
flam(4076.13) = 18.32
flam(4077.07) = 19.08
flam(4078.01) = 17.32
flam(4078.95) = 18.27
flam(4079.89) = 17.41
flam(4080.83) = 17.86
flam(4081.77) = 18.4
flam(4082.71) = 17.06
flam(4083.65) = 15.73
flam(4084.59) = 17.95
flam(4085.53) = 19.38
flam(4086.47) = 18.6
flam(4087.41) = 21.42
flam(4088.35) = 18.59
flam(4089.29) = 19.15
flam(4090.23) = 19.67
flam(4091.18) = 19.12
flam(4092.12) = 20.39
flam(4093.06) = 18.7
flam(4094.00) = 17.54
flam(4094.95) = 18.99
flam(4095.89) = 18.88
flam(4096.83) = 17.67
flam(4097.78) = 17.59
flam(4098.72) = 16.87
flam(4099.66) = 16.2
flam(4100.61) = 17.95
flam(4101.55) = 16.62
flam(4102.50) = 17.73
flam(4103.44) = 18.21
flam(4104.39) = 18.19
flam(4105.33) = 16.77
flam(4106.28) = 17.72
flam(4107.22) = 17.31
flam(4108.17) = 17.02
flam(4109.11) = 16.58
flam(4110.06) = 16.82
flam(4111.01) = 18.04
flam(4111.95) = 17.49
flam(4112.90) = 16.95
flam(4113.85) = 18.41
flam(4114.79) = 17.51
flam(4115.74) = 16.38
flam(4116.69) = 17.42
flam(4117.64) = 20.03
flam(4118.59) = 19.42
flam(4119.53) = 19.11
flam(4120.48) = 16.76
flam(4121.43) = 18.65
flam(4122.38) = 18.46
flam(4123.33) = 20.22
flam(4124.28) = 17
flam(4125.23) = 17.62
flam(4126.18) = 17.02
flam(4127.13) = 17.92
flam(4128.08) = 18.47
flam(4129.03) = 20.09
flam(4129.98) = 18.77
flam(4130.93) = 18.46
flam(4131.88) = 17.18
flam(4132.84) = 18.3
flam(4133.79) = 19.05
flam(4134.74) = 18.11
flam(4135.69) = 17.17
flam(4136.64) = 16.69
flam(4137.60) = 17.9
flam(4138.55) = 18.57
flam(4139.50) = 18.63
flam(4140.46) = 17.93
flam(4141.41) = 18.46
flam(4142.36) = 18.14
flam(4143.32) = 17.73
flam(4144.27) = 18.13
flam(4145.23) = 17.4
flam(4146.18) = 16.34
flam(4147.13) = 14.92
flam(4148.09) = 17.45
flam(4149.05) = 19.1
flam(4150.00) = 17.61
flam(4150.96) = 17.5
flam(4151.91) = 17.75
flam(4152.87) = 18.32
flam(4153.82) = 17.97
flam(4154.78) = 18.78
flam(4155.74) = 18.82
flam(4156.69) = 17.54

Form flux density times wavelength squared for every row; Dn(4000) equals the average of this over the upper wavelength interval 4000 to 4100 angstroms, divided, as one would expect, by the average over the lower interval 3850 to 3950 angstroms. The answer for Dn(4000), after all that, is 1.2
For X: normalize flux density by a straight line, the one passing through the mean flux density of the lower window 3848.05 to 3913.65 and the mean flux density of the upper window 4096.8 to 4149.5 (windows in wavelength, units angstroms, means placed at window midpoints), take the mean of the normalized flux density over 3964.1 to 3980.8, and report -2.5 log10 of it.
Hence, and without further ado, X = 0.16 mag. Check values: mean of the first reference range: 17.4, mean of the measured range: 15.2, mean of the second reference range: 17.8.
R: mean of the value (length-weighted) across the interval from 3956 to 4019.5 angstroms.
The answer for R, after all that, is 17.1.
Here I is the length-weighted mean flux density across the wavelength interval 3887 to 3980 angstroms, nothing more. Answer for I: 16.1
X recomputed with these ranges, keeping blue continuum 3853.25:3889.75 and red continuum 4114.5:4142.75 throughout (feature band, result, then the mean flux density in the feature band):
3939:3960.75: 0.07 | 17.2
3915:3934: 0.11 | 16.5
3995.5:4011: 0.00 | 18.2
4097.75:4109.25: 0.05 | 17.3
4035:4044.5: -0.02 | 18.6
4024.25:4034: 0.00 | 18.2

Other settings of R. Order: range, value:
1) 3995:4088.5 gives 18.3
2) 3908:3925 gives 17.2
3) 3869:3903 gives 17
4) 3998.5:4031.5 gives 18.3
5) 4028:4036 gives 18.4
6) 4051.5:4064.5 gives 17.9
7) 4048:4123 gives 18.1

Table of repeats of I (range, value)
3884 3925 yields 16.5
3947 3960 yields 17.2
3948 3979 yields 16.1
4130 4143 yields 18.1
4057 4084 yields 18.1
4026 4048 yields 18.4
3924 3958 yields 16.2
